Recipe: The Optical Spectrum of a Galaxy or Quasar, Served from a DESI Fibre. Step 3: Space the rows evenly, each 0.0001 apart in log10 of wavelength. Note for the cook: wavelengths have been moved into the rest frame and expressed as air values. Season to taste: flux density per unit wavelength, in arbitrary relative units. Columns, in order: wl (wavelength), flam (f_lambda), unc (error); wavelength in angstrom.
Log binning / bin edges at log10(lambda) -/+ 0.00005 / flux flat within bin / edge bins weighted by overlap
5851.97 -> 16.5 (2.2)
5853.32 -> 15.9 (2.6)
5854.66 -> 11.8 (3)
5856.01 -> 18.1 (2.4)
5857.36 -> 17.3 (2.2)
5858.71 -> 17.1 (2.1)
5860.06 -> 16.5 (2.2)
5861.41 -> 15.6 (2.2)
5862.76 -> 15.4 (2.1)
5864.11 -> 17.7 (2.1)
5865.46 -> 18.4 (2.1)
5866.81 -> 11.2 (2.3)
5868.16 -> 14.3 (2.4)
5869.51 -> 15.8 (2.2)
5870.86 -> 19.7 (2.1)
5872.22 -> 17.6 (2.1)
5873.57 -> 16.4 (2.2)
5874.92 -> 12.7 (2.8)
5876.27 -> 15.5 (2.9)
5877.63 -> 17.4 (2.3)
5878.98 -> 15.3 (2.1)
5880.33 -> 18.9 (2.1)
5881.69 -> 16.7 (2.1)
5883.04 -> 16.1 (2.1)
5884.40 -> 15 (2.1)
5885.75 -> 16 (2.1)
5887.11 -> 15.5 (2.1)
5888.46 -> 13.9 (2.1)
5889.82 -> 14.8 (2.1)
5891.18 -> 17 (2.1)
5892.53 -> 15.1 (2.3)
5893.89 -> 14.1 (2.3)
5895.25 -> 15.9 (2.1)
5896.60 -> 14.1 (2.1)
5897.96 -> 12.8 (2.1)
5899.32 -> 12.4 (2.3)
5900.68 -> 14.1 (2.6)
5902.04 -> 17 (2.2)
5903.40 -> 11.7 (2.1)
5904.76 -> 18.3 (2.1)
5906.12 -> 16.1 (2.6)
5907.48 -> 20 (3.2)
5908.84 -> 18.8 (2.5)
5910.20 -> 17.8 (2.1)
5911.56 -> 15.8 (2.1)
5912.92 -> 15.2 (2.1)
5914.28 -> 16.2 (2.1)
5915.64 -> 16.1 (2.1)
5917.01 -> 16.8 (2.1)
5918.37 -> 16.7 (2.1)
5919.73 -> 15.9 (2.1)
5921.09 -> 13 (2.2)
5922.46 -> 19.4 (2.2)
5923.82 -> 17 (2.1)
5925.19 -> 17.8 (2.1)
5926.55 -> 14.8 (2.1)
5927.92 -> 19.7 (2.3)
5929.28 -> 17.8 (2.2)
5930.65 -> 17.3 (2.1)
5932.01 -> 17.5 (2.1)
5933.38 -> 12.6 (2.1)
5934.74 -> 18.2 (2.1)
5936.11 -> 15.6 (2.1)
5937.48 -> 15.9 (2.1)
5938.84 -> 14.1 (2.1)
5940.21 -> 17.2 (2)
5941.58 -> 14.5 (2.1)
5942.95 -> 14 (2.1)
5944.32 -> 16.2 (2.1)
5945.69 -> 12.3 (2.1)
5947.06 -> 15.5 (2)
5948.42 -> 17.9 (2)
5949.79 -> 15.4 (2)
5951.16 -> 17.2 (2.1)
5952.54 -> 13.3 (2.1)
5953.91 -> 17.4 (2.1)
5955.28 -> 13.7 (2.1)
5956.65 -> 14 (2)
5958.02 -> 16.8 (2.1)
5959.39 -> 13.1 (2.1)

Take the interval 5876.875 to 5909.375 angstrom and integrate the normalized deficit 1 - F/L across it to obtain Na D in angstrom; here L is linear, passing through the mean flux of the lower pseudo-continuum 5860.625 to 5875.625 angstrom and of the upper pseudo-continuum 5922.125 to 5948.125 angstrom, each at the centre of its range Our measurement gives 0.6 angstrom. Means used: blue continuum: 15.9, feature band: 15.7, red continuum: 16.2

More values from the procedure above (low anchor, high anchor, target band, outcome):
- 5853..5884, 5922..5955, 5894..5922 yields 0.7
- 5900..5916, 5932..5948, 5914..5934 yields -0.9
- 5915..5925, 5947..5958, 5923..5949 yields -0.1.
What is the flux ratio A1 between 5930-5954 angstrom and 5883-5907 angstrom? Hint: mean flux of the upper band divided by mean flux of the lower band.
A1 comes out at 1.04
